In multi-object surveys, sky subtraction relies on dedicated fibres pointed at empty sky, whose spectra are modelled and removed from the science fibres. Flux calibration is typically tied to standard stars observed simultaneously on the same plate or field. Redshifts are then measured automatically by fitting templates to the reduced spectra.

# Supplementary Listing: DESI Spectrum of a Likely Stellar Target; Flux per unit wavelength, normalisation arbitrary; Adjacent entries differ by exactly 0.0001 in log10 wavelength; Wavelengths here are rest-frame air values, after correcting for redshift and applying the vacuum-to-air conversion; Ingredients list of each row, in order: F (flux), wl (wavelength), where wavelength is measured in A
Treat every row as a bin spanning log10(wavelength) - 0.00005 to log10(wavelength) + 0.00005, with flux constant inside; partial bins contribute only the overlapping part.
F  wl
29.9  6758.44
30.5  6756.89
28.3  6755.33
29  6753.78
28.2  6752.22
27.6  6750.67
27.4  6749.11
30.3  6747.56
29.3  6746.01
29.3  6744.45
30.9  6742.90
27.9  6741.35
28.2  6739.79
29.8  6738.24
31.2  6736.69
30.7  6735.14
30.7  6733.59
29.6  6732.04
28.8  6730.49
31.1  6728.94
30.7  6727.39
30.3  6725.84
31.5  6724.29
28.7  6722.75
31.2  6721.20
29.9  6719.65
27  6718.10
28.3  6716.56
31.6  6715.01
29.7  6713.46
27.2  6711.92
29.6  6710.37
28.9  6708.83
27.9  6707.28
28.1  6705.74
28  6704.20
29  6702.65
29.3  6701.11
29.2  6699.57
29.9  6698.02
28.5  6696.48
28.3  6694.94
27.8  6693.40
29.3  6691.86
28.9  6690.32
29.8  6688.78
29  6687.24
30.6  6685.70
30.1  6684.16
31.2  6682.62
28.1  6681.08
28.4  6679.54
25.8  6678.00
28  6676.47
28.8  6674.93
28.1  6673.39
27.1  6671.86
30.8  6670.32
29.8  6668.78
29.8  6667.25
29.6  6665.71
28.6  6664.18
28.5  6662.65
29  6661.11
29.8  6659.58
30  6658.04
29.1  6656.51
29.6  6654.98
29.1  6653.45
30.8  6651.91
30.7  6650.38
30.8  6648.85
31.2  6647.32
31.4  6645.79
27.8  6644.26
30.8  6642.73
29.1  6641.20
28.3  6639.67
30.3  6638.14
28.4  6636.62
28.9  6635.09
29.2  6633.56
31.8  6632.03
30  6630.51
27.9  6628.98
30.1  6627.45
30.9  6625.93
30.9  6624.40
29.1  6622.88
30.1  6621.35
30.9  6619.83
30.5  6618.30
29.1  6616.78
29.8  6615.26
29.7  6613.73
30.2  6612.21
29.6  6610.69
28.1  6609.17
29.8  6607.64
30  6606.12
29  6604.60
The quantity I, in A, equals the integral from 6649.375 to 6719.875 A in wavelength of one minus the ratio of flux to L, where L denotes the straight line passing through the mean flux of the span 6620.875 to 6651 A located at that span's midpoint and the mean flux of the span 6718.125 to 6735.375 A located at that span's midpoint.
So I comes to 2.3 A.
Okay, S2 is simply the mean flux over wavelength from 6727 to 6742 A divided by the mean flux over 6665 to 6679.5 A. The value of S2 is 1.04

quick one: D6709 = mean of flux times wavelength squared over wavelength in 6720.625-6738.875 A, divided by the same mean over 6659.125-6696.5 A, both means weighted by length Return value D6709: 1.1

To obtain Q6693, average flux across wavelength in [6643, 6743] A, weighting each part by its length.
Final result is 29.4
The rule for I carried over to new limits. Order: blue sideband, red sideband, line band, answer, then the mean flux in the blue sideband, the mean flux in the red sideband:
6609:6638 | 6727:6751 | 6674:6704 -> 0.8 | 29.8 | 29.6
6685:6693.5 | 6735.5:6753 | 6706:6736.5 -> -0.5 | 29.3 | 29.1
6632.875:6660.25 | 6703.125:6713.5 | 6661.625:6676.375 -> 0.1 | 29.7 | 28.4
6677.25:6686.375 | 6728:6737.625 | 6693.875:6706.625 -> 0.3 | 29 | 30.4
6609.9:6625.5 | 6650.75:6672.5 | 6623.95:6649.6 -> -0.1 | 30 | 29.4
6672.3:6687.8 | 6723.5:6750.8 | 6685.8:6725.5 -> 0.2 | 28.8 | 29.8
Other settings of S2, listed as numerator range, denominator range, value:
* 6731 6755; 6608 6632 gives 0.98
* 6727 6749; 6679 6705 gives 1.02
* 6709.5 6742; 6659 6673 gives 1.02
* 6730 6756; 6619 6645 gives 0.99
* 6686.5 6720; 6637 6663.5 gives 0.97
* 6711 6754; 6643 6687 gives 1.00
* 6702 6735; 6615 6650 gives 0.98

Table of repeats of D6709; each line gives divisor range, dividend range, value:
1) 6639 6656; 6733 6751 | 1.01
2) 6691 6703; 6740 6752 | 1.01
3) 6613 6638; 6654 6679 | 0.98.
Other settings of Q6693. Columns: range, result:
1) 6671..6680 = 27.7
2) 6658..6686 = 29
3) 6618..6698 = 29.4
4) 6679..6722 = 29.1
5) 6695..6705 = 28.9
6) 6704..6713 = 28.4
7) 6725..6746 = 29.9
